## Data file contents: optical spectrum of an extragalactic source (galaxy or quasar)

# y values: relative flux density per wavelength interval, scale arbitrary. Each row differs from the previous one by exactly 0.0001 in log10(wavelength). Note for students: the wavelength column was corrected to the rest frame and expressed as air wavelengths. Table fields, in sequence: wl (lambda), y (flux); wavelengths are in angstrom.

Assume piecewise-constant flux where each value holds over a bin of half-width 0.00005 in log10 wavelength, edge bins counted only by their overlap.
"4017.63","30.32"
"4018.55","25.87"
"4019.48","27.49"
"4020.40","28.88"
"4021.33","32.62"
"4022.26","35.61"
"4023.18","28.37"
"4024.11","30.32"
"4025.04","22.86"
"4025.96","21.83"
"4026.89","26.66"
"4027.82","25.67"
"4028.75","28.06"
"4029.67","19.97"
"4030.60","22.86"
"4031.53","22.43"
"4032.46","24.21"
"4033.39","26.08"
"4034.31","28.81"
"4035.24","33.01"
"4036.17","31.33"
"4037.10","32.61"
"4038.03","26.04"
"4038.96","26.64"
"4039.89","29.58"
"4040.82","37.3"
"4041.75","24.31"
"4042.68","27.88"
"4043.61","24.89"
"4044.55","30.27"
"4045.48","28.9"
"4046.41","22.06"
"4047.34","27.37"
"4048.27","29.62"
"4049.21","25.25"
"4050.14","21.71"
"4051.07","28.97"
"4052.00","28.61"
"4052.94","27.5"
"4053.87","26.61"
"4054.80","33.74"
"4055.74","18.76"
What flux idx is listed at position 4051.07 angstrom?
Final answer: 28.97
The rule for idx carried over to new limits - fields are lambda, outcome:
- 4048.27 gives 29.62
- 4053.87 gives 26.61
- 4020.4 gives 28.88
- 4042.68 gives 27.88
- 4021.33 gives 32.62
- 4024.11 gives 30.32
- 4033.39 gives 26.08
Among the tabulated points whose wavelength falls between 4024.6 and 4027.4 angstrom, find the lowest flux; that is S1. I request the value 21.83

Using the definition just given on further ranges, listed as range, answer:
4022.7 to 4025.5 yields 22.86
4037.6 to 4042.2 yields 24.31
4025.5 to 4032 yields 19.97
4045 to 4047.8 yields 22.06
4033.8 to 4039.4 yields 26.04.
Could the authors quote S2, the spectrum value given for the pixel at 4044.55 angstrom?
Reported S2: 30.27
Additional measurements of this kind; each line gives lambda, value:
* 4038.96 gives 26.64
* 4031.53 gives 22.43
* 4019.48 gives 27.49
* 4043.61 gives 24.89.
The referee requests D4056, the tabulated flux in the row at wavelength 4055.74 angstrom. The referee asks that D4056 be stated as 18.76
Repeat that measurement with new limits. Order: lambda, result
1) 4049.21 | 25.25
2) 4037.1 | 32.61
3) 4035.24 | 33.01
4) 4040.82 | 37.3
